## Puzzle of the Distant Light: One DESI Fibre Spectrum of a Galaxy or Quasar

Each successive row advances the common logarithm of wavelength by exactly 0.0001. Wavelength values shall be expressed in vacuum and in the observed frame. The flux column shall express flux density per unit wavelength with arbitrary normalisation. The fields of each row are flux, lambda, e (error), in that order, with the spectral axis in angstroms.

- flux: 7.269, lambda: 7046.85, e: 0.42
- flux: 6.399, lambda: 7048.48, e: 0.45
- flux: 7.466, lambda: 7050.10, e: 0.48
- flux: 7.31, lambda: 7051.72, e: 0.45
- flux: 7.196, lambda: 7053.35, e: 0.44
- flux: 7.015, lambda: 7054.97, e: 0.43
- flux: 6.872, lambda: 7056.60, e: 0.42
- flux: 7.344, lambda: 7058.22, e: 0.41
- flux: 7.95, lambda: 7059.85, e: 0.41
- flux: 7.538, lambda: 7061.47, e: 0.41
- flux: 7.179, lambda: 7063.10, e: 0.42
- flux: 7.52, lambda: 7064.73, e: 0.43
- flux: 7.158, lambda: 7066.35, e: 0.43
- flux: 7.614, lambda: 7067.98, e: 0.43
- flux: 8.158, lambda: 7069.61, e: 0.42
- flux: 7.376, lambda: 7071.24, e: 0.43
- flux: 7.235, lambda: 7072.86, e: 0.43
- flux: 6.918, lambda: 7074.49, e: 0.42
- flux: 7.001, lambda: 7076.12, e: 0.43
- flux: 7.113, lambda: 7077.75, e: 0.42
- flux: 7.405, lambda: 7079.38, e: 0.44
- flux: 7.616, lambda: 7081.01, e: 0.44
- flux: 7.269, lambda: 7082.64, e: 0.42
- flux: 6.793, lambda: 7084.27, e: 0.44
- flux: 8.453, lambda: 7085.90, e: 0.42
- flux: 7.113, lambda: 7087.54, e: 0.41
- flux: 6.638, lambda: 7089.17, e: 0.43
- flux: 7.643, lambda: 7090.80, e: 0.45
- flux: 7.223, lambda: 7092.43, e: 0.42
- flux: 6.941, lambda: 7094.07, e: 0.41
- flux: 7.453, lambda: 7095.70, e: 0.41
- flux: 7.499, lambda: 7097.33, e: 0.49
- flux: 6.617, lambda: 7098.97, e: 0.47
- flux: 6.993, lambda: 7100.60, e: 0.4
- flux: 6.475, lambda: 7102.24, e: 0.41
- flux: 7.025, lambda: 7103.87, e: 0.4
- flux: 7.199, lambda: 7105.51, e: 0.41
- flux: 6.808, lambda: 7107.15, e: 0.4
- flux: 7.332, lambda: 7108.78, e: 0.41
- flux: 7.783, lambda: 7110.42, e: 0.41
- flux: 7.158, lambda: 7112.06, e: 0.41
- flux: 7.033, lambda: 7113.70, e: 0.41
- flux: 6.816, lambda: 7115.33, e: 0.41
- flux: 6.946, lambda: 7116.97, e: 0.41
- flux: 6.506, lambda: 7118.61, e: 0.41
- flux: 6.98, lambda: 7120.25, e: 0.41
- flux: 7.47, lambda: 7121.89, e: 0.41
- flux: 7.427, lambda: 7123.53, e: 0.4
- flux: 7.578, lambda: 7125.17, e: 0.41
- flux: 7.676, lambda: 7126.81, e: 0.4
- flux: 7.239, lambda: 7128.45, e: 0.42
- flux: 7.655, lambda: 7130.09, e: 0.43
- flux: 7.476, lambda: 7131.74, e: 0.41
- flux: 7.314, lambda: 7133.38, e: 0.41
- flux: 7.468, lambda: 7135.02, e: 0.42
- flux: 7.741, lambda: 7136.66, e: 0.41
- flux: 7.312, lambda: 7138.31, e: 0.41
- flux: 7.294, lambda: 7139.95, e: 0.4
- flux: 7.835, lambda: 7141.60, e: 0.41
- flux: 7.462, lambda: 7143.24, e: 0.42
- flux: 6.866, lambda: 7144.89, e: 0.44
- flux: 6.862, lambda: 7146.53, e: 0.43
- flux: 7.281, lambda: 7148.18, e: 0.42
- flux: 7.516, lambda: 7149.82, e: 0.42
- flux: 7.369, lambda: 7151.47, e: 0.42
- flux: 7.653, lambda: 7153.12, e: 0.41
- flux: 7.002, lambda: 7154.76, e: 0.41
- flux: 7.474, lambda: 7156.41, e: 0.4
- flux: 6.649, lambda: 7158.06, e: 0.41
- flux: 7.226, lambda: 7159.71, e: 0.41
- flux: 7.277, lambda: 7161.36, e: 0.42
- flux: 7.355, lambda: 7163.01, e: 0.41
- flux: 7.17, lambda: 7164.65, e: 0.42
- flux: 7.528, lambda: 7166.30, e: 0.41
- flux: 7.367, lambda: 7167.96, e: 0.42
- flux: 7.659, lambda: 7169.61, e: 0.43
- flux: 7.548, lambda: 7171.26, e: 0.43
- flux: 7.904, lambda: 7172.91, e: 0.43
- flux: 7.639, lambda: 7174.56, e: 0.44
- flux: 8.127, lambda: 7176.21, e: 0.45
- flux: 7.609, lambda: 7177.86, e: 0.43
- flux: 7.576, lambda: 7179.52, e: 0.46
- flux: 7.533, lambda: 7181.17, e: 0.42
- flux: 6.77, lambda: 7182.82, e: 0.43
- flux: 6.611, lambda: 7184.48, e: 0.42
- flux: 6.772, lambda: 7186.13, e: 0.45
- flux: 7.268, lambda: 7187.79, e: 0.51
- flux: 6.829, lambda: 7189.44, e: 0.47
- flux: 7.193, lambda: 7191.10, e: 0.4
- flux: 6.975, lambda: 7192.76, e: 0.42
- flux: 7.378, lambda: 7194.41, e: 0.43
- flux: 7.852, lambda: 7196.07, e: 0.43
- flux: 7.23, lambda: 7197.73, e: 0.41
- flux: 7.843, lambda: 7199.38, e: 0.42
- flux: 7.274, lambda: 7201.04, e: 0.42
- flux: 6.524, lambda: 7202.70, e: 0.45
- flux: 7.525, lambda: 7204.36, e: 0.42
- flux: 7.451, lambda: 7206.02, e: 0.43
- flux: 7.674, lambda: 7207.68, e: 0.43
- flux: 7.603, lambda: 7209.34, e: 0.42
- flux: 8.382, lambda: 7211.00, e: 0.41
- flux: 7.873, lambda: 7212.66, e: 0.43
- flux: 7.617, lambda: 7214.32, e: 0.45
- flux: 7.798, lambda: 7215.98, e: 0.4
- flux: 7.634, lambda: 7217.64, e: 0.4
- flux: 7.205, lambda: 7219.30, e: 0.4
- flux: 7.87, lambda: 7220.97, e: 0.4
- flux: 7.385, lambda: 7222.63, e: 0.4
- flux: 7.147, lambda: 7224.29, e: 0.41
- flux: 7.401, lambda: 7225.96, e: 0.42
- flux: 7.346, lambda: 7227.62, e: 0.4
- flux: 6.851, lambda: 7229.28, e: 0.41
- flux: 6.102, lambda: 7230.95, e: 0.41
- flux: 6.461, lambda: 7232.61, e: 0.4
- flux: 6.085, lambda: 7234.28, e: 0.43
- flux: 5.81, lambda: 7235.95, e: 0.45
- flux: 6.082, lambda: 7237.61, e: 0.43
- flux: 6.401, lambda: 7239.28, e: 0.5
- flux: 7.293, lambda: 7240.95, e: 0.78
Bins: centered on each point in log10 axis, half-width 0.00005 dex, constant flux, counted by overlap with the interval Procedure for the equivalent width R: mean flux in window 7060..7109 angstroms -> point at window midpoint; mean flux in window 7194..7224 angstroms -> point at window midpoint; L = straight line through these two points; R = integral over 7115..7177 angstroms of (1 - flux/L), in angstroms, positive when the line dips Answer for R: 0.3 angstroms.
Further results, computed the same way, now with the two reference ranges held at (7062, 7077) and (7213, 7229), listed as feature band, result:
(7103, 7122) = 0.8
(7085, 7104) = 0.5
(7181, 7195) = 0.8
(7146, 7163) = 0.4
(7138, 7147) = 0.2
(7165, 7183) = -0.4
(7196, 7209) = 0.1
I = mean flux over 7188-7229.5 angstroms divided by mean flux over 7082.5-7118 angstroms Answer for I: 1.0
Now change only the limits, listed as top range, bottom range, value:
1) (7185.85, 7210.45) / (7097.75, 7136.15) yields 1.02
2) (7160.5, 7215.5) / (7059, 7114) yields 1.02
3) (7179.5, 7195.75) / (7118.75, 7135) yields 0.96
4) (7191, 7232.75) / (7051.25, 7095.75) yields 1.01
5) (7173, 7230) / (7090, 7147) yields 1.02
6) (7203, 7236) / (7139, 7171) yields 1.00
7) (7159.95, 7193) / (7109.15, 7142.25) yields 1.00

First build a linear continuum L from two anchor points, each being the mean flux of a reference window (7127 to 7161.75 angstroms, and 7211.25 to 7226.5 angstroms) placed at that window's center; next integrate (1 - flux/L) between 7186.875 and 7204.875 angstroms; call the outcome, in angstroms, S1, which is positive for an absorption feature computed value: 0.60 angstroms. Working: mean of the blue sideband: 7.34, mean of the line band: 7.25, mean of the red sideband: 7.58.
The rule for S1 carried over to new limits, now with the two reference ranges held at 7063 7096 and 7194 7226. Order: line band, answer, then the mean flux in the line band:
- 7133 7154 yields 0.13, 7.38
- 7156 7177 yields 0.04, 7.45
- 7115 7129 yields 0.38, 7.19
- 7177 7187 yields 0.46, 7.15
